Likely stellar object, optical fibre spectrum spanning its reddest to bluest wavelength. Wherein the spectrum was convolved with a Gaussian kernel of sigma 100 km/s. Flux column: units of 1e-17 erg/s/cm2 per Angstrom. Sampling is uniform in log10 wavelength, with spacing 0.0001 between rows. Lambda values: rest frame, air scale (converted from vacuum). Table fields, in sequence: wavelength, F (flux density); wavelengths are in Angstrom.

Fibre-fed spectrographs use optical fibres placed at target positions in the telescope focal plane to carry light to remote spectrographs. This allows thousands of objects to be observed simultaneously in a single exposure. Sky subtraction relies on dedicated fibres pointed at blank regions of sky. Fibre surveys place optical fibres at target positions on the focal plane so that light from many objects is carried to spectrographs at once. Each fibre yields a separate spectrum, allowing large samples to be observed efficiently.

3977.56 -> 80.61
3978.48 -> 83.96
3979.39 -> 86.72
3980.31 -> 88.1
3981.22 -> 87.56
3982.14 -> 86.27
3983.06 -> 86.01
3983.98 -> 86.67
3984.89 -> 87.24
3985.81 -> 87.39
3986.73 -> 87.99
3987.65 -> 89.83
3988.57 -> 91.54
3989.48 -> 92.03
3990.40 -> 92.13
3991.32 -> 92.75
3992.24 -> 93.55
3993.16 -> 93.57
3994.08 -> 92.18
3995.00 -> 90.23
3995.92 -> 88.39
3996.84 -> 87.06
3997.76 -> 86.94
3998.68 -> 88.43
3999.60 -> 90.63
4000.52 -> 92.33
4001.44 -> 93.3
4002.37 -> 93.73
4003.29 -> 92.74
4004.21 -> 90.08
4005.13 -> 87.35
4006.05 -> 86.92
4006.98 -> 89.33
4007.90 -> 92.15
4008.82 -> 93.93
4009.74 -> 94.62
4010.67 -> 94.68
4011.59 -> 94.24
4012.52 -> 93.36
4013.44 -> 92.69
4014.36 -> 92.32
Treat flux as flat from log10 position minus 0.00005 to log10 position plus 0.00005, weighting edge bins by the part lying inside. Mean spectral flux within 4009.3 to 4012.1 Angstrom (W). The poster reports 94.2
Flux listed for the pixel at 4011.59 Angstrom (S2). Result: 94.24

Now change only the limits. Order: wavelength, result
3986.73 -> 87.99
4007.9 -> 92.15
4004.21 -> 90.08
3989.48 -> 92.03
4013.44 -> 92.69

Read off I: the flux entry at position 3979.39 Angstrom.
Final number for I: 86.72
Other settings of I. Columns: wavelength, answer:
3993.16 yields 93.57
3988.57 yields 91.54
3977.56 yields 80.61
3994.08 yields 92.18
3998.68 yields 88.43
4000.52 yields 92.33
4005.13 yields 87.35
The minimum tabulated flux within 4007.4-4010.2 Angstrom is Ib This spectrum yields 92.15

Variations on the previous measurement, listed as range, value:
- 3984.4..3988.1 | 87.24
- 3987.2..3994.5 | 89.83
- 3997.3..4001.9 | 86.94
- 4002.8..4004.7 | 90.08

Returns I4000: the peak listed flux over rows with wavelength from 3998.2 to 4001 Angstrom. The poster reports 92.33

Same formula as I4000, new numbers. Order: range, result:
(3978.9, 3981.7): 88.1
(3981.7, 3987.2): 87.99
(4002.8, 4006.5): 92.74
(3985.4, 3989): 91.54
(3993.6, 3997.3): 92.18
